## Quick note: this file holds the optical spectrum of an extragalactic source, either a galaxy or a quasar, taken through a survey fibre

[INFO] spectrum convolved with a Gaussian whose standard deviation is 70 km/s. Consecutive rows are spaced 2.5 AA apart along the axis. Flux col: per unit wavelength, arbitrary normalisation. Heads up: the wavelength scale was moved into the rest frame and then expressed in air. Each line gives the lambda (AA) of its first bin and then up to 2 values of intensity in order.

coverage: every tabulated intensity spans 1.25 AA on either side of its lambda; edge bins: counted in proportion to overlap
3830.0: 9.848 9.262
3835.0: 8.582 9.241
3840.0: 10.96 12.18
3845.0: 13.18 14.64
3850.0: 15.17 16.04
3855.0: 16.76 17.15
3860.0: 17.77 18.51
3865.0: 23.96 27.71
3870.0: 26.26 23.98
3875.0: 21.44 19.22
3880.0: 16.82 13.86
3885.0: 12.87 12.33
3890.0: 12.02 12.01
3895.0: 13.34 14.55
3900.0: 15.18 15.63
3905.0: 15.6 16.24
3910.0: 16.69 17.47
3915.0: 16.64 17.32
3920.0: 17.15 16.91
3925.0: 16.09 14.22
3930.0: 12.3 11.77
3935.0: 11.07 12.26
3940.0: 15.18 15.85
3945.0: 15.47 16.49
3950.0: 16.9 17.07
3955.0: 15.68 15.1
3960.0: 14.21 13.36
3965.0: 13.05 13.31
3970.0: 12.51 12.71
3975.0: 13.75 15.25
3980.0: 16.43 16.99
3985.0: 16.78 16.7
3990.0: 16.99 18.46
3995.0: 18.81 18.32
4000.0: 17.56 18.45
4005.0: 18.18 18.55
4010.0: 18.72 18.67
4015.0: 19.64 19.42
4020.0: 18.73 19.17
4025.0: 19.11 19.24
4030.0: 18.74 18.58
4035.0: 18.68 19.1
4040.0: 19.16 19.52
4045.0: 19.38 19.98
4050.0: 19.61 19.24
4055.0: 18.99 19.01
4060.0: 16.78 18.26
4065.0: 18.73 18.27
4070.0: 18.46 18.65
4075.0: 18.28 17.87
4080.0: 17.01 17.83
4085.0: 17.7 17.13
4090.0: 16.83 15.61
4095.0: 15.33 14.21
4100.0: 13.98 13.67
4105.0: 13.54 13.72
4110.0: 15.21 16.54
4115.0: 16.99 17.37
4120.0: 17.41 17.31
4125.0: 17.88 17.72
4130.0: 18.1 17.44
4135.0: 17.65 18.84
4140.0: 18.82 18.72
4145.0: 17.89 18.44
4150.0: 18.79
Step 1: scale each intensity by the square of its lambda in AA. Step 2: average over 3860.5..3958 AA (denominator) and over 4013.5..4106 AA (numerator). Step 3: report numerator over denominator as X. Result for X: 1.2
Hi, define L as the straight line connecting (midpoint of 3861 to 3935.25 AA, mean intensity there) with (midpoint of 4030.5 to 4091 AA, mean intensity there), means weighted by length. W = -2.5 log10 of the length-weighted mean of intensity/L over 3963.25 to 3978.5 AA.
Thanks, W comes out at 0.29 mag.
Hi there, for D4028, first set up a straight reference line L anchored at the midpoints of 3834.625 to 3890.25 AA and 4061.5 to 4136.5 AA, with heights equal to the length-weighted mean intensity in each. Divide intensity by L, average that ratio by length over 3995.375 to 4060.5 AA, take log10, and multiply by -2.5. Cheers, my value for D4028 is -0.13 mag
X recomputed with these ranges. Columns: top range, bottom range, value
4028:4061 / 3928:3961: 1.37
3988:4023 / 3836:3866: 1.30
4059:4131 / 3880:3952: 1.24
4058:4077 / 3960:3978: 1.43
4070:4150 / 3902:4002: 1.18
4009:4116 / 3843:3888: 1.08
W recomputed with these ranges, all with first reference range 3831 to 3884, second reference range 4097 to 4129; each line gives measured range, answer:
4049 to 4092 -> -0.133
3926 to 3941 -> 0.273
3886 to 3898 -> 0.289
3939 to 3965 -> 0.069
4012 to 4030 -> -0.182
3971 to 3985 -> 0.082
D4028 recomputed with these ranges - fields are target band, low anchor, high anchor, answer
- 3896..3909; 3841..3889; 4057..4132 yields 0.15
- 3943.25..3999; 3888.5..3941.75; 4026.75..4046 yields 0.07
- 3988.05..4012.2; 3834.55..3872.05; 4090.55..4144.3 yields -0.10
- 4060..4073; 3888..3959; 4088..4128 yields -0.17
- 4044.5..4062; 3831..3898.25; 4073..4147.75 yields -0.14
